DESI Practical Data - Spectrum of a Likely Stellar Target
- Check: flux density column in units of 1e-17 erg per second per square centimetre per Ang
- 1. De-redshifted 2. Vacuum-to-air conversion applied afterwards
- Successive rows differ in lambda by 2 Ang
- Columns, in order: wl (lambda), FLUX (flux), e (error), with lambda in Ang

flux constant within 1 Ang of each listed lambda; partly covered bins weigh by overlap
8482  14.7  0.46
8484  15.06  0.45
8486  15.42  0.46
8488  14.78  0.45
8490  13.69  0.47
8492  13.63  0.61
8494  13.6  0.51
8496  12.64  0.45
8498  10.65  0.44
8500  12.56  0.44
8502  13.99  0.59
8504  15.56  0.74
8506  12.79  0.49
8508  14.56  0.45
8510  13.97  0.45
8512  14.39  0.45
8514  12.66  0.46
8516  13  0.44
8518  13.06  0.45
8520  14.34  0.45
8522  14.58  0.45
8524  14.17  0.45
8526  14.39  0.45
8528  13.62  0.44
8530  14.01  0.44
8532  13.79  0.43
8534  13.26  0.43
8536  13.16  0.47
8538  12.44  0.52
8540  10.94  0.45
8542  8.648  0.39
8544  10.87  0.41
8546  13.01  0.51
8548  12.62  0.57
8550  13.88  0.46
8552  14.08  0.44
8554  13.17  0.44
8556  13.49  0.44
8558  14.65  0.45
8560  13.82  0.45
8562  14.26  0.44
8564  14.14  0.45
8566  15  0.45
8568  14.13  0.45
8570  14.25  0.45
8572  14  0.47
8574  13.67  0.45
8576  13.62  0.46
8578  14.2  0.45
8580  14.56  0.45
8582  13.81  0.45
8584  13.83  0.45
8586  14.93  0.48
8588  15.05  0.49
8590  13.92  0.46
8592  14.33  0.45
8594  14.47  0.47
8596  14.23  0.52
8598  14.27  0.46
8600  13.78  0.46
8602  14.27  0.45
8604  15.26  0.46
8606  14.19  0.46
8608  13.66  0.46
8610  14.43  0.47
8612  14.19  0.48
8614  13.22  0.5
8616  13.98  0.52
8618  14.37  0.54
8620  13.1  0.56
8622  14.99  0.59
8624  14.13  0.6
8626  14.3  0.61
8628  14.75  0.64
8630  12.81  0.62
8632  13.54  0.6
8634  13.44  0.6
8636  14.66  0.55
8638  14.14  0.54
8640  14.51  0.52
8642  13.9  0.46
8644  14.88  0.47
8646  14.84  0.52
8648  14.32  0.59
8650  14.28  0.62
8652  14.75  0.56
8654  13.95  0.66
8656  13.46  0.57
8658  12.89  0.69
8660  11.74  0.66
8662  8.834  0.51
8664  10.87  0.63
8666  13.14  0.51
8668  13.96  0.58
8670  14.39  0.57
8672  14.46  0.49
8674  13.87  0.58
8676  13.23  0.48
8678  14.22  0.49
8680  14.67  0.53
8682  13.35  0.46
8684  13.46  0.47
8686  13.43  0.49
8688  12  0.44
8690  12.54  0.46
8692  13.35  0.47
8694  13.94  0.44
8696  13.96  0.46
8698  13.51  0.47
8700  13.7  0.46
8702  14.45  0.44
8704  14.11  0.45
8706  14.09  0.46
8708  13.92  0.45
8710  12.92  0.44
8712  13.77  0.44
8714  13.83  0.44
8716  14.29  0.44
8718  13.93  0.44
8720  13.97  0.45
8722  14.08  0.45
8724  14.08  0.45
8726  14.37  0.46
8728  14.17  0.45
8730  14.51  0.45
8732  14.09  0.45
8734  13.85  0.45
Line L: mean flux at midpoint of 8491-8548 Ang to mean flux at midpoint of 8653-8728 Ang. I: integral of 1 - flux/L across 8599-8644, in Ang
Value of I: -2.5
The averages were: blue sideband 13.1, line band 14.1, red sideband 13.5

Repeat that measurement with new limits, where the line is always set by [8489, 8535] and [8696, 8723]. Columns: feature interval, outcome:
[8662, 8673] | 0.7 Ang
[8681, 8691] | 0.7 Ang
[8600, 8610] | -0.4 Ang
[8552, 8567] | -0.4 Ang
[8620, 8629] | -0.4 Ang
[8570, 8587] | -0.5 Ang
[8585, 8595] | -0.6 Ang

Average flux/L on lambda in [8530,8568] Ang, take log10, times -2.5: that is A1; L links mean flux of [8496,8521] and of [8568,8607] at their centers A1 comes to 0.059 mag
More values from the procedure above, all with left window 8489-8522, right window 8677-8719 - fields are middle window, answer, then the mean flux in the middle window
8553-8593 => -0.046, 14.1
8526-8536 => -0.015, 13.7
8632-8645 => -0.045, 14.2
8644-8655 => -0.064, 14.5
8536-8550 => 0.155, 11.7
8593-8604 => -0.056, 14.3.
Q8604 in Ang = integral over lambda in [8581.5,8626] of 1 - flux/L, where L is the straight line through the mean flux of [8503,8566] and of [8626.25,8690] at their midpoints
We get -2.3 Ang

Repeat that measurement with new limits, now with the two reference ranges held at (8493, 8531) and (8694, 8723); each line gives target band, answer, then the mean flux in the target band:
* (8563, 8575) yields -0.4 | 14.2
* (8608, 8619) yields -0.2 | 14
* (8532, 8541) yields 0.7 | 12.6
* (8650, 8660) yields 0.1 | 13.6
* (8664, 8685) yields 0.2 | 13.7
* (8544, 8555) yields 0.4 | 13.1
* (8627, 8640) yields -0.1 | 13.9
